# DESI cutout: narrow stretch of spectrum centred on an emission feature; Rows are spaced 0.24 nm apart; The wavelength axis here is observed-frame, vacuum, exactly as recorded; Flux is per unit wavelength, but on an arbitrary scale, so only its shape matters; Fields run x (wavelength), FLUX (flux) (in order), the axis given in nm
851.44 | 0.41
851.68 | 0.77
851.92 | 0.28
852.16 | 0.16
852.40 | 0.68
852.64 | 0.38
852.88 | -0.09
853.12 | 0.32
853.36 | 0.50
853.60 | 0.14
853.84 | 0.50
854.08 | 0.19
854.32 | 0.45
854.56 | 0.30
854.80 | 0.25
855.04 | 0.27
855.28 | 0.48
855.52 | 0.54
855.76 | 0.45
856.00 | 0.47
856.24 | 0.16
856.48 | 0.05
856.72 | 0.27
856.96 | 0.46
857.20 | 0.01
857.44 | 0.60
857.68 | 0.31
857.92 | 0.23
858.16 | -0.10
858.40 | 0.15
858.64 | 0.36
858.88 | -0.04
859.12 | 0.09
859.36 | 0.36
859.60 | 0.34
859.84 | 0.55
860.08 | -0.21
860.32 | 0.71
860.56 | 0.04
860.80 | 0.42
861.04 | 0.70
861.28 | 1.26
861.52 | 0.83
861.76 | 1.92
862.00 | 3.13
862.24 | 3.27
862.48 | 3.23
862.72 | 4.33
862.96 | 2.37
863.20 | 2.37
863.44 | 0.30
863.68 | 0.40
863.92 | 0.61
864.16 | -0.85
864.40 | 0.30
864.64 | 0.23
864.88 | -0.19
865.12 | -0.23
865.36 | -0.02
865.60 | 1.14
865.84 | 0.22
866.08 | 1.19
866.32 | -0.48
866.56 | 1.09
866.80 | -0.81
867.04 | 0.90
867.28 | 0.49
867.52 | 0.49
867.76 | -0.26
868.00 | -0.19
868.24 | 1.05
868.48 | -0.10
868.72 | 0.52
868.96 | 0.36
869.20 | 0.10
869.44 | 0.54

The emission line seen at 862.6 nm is [O II]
